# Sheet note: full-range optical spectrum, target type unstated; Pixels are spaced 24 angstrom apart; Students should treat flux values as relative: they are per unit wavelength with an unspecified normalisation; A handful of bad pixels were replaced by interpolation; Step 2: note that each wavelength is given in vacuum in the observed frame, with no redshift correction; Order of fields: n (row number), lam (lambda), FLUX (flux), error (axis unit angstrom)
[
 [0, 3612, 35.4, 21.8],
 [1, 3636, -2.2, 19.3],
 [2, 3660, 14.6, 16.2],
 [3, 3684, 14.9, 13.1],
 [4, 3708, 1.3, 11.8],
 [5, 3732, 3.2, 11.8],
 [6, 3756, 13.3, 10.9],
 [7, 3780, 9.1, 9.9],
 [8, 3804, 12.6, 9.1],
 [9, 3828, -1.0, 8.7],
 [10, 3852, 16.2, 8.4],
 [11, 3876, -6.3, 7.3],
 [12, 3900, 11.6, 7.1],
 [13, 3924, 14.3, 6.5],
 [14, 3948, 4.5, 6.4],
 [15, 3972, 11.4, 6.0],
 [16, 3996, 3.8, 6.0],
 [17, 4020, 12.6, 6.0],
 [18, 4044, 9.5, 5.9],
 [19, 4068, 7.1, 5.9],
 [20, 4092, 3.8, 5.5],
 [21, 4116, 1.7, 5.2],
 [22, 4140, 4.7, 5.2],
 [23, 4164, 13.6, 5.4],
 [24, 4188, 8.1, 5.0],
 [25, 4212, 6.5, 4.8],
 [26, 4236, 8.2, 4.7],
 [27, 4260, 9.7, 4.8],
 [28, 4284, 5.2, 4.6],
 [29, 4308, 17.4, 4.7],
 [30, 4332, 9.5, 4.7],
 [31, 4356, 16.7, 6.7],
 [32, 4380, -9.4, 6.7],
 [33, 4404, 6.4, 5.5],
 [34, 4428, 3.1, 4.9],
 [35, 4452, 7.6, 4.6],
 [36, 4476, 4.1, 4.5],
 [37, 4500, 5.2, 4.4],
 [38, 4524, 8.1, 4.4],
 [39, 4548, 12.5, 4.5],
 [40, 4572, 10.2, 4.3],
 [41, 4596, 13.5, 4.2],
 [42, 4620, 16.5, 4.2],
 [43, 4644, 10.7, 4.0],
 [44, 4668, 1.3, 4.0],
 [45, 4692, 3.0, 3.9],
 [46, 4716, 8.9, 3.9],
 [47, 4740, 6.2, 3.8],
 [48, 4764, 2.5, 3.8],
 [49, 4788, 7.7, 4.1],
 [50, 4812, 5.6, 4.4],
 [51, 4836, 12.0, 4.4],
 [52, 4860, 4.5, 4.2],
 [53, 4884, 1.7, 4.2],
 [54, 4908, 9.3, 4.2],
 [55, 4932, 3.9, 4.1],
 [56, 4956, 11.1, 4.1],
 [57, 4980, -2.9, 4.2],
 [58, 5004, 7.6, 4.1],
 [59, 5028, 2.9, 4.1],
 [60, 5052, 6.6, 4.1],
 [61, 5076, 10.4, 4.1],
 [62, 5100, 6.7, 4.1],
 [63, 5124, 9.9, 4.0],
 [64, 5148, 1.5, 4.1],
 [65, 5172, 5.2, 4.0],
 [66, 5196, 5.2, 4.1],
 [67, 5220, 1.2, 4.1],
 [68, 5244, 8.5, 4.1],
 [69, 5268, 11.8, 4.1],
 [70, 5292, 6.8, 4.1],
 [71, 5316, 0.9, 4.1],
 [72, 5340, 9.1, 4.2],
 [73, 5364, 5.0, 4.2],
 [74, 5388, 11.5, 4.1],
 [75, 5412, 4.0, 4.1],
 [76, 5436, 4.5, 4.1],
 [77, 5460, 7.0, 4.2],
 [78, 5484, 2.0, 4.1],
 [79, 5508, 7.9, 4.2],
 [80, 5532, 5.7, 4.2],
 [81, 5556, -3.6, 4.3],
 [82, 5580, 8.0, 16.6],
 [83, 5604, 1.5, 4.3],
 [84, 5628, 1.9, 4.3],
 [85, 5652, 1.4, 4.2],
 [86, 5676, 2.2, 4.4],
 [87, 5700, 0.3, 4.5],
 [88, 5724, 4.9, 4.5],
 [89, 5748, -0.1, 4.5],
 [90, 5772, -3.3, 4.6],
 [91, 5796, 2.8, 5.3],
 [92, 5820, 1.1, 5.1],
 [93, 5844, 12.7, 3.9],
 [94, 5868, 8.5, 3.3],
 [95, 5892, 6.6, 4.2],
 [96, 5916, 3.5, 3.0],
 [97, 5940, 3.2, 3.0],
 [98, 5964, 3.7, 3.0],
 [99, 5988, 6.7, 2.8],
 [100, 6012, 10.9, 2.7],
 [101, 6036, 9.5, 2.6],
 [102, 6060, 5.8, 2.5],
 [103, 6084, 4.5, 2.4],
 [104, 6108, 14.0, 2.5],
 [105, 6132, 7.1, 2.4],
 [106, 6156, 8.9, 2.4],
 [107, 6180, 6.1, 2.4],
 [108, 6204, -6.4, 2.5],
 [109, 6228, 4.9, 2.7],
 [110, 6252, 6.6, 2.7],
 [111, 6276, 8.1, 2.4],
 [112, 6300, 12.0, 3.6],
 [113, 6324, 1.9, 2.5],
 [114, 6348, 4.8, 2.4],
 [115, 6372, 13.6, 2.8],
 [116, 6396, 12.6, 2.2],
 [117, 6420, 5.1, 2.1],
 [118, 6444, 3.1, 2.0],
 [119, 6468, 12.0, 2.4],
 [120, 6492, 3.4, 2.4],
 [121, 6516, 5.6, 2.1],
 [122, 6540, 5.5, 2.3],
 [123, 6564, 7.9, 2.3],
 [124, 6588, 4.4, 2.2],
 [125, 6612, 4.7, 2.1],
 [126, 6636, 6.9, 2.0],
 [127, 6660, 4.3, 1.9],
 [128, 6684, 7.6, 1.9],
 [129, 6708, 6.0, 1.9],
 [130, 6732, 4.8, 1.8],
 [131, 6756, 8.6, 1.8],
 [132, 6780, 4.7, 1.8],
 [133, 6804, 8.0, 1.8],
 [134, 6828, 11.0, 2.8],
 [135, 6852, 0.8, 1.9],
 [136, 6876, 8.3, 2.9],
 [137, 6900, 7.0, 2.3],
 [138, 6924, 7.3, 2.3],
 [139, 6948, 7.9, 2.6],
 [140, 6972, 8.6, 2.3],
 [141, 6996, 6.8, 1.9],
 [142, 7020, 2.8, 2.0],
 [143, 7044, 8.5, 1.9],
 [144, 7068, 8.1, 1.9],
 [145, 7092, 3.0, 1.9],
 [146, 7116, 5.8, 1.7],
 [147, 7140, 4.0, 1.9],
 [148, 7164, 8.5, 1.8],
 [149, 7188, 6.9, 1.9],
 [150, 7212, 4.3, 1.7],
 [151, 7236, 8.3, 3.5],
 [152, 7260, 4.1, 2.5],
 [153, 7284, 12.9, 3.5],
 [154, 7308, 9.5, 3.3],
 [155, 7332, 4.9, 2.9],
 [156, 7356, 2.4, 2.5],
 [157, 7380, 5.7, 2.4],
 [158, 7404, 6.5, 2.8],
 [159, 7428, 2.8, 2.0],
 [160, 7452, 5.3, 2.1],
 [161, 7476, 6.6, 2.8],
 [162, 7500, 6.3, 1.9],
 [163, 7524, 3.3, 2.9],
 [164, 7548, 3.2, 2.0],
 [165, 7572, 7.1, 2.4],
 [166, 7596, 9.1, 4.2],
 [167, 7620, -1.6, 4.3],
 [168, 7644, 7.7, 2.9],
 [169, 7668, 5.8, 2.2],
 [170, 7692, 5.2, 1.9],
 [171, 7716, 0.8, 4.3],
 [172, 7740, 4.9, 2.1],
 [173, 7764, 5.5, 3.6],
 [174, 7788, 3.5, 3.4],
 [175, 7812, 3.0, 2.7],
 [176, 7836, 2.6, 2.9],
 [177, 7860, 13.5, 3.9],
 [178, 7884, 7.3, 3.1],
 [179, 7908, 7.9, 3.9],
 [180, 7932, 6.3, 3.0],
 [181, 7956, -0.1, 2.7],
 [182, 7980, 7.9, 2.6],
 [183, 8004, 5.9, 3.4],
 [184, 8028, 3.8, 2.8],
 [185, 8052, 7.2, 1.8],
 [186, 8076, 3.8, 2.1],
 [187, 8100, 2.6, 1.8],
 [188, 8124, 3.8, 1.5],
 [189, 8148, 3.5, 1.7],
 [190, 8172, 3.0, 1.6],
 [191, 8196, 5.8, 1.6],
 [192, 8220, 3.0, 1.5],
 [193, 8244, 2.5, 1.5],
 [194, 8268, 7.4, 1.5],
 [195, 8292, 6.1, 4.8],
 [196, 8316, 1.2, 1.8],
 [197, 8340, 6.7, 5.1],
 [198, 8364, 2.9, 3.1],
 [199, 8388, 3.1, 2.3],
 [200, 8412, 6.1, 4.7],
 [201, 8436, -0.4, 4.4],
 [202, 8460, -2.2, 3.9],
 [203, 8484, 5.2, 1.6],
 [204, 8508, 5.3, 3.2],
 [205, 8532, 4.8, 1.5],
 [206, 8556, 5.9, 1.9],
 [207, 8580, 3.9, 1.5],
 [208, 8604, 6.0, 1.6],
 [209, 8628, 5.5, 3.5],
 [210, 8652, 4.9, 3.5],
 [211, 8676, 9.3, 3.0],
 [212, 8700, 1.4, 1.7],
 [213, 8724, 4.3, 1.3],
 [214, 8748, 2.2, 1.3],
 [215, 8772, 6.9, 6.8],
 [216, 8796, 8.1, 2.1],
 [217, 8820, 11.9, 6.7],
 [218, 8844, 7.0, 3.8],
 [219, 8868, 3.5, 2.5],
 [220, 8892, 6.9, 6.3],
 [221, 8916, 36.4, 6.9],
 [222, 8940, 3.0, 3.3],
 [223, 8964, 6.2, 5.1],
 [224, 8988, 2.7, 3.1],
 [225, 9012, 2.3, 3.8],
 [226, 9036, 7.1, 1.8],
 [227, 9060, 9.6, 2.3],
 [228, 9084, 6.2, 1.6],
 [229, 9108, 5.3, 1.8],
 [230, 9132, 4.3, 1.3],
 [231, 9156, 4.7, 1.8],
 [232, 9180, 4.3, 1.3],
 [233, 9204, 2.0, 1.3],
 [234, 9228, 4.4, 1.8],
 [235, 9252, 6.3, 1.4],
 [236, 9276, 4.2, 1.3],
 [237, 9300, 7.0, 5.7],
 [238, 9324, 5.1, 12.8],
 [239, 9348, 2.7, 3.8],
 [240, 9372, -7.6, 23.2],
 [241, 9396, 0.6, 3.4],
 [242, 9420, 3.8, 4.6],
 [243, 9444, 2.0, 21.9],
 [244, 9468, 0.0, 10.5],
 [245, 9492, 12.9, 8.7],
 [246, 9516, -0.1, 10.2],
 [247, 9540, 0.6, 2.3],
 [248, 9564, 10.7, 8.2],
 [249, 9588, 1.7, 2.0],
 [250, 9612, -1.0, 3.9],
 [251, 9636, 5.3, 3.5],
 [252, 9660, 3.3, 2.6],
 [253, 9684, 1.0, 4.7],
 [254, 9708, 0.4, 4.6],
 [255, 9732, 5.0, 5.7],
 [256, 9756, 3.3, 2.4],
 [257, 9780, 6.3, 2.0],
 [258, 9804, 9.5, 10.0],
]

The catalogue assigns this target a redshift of 1.39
